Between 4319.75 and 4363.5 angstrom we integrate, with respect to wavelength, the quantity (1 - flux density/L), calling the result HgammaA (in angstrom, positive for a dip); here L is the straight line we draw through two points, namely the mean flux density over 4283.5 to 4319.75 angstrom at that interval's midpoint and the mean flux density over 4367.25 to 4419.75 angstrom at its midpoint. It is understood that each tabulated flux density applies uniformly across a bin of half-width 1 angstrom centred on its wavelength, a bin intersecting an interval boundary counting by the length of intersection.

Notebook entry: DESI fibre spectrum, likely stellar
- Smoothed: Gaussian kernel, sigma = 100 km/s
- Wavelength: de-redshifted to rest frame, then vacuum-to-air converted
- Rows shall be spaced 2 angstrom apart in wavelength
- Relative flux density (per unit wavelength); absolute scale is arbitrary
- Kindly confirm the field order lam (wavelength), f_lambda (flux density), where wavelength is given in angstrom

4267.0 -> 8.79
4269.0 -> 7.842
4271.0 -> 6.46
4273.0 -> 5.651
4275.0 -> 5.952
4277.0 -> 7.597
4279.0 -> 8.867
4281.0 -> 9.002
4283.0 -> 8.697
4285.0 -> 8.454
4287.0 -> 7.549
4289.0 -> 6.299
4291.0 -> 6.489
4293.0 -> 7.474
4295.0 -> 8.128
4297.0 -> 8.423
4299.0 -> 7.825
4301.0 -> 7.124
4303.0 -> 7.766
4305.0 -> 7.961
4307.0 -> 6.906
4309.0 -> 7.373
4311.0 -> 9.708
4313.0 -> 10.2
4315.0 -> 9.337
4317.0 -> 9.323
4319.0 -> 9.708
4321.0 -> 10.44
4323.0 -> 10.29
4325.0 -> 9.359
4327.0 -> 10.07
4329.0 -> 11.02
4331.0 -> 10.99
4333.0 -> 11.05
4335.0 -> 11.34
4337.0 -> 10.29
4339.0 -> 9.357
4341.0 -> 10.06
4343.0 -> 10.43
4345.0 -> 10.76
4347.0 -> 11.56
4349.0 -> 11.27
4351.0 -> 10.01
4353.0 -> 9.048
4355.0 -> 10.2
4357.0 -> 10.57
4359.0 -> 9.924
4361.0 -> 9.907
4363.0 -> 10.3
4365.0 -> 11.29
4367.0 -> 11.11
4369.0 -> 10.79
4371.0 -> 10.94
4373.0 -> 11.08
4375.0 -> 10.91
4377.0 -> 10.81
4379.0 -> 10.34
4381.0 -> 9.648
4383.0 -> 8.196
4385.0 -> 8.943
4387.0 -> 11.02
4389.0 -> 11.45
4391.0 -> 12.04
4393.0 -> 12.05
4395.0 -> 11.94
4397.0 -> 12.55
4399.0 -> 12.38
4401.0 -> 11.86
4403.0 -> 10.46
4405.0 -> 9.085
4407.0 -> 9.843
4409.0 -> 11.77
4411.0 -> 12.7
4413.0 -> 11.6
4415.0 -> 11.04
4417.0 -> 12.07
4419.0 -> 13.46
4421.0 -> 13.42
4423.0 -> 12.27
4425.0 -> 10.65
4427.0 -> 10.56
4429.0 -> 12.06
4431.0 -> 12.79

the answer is -4.6 angstrom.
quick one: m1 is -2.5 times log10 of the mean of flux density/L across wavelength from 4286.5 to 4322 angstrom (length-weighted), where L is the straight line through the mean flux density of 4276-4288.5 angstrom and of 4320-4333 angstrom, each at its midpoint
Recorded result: 0.141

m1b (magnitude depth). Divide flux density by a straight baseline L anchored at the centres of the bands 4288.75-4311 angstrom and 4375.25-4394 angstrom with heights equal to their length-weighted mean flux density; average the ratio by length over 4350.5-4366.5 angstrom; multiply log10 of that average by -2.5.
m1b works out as -0.063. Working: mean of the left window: 7.57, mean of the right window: 10.5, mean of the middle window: 10.2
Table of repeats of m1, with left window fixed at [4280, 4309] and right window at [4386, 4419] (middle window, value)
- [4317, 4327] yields -0.142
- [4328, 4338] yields -0.203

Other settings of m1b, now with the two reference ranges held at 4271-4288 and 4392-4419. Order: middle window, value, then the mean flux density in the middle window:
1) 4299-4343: -0.062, 9.49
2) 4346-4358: -0.059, 10.4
